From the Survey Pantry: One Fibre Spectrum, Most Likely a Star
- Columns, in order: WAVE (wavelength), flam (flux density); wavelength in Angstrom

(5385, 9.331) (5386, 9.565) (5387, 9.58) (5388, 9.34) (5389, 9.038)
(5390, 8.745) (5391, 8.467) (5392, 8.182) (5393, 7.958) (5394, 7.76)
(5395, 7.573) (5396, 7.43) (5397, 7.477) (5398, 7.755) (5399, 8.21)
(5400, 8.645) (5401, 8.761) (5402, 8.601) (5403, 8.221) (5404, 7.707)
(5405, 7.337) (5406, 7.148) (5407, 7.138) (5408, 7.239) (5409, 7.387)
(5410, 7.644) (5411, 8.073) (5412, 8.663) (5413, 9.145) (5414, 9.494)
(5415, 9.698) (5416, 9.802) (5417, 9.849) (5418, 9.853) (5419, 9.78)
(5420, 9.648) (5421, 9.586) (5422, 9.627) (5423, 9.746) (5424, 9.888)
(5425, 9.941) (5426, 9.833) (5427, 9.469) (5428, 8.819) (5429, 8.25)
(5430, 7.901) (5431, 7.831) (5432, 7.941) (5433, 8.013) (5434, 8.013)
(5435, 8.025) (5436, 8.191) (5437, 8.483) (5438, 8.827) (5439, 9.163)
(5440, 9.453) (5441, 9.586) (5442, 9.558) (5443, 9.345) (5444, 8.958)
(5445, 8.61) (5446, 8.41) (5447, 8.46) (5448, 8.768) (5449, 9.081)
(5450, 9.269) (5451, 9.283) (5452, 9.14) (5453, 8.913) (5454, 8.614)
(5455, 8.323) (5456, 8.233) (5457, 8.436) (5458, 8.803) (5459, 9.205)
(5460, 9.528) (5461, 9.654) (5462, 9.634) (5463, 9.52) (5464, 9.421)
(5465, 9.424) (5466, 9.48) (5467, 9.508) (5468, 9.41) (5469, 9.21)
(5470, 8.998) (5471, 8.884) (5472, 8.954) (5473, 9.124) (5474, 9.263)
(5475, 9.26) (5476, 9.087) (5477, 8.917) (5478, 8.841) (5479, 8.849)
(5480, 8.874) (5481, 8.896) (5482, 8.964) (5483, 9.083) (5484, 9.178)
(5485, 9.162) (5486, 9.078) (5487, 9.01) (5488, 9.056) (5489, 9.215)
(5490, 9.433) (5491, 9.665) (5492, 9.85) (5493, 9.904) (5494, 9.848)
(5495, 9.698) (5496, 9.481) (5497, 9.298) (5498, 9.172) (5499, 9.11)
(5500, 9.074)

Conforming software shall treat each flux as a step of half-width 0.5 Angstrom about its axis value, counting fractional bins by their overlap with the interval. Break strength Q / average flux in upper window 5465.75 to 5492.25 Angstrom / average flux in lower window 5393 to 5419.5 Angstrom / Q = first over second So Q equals 1.1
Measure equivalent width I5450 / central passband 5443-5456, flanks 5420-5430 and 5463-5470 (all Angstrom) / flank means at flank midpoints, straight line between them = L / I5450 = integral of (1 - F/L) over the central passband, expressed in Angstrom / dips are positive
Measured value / 0.79 Angstrom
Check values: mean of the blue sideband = 9.39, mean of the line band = 8.82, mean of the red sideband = 9.39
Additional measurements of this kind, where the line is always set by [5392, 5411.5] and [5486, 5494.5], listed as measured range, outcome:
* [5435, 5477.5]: -1.0 Angstrom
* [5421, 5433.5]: -1.0 Angstrom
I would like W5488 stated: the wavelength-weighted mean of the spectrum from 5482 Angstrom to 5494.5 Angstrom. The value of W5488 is 9.36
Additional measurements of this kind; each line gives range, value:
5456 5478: 9.19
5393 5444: 8.63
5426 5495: 9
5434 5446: 8.87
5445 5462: 8.9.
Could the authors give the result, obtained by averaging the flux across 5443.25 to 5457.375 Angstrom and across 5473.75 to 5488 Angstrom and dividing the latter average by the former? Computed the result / 1.03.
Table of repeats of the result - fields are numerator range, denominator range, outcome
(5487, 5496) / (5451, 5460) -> 1.09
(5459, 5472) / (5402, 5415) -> 1.17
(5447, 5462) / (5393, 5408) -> 1.14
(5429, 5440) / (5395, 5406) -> 1.04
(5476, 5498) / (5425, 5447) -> 1.06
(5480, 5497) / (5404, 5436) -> 1.07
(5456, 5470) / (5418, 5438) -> 1.04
